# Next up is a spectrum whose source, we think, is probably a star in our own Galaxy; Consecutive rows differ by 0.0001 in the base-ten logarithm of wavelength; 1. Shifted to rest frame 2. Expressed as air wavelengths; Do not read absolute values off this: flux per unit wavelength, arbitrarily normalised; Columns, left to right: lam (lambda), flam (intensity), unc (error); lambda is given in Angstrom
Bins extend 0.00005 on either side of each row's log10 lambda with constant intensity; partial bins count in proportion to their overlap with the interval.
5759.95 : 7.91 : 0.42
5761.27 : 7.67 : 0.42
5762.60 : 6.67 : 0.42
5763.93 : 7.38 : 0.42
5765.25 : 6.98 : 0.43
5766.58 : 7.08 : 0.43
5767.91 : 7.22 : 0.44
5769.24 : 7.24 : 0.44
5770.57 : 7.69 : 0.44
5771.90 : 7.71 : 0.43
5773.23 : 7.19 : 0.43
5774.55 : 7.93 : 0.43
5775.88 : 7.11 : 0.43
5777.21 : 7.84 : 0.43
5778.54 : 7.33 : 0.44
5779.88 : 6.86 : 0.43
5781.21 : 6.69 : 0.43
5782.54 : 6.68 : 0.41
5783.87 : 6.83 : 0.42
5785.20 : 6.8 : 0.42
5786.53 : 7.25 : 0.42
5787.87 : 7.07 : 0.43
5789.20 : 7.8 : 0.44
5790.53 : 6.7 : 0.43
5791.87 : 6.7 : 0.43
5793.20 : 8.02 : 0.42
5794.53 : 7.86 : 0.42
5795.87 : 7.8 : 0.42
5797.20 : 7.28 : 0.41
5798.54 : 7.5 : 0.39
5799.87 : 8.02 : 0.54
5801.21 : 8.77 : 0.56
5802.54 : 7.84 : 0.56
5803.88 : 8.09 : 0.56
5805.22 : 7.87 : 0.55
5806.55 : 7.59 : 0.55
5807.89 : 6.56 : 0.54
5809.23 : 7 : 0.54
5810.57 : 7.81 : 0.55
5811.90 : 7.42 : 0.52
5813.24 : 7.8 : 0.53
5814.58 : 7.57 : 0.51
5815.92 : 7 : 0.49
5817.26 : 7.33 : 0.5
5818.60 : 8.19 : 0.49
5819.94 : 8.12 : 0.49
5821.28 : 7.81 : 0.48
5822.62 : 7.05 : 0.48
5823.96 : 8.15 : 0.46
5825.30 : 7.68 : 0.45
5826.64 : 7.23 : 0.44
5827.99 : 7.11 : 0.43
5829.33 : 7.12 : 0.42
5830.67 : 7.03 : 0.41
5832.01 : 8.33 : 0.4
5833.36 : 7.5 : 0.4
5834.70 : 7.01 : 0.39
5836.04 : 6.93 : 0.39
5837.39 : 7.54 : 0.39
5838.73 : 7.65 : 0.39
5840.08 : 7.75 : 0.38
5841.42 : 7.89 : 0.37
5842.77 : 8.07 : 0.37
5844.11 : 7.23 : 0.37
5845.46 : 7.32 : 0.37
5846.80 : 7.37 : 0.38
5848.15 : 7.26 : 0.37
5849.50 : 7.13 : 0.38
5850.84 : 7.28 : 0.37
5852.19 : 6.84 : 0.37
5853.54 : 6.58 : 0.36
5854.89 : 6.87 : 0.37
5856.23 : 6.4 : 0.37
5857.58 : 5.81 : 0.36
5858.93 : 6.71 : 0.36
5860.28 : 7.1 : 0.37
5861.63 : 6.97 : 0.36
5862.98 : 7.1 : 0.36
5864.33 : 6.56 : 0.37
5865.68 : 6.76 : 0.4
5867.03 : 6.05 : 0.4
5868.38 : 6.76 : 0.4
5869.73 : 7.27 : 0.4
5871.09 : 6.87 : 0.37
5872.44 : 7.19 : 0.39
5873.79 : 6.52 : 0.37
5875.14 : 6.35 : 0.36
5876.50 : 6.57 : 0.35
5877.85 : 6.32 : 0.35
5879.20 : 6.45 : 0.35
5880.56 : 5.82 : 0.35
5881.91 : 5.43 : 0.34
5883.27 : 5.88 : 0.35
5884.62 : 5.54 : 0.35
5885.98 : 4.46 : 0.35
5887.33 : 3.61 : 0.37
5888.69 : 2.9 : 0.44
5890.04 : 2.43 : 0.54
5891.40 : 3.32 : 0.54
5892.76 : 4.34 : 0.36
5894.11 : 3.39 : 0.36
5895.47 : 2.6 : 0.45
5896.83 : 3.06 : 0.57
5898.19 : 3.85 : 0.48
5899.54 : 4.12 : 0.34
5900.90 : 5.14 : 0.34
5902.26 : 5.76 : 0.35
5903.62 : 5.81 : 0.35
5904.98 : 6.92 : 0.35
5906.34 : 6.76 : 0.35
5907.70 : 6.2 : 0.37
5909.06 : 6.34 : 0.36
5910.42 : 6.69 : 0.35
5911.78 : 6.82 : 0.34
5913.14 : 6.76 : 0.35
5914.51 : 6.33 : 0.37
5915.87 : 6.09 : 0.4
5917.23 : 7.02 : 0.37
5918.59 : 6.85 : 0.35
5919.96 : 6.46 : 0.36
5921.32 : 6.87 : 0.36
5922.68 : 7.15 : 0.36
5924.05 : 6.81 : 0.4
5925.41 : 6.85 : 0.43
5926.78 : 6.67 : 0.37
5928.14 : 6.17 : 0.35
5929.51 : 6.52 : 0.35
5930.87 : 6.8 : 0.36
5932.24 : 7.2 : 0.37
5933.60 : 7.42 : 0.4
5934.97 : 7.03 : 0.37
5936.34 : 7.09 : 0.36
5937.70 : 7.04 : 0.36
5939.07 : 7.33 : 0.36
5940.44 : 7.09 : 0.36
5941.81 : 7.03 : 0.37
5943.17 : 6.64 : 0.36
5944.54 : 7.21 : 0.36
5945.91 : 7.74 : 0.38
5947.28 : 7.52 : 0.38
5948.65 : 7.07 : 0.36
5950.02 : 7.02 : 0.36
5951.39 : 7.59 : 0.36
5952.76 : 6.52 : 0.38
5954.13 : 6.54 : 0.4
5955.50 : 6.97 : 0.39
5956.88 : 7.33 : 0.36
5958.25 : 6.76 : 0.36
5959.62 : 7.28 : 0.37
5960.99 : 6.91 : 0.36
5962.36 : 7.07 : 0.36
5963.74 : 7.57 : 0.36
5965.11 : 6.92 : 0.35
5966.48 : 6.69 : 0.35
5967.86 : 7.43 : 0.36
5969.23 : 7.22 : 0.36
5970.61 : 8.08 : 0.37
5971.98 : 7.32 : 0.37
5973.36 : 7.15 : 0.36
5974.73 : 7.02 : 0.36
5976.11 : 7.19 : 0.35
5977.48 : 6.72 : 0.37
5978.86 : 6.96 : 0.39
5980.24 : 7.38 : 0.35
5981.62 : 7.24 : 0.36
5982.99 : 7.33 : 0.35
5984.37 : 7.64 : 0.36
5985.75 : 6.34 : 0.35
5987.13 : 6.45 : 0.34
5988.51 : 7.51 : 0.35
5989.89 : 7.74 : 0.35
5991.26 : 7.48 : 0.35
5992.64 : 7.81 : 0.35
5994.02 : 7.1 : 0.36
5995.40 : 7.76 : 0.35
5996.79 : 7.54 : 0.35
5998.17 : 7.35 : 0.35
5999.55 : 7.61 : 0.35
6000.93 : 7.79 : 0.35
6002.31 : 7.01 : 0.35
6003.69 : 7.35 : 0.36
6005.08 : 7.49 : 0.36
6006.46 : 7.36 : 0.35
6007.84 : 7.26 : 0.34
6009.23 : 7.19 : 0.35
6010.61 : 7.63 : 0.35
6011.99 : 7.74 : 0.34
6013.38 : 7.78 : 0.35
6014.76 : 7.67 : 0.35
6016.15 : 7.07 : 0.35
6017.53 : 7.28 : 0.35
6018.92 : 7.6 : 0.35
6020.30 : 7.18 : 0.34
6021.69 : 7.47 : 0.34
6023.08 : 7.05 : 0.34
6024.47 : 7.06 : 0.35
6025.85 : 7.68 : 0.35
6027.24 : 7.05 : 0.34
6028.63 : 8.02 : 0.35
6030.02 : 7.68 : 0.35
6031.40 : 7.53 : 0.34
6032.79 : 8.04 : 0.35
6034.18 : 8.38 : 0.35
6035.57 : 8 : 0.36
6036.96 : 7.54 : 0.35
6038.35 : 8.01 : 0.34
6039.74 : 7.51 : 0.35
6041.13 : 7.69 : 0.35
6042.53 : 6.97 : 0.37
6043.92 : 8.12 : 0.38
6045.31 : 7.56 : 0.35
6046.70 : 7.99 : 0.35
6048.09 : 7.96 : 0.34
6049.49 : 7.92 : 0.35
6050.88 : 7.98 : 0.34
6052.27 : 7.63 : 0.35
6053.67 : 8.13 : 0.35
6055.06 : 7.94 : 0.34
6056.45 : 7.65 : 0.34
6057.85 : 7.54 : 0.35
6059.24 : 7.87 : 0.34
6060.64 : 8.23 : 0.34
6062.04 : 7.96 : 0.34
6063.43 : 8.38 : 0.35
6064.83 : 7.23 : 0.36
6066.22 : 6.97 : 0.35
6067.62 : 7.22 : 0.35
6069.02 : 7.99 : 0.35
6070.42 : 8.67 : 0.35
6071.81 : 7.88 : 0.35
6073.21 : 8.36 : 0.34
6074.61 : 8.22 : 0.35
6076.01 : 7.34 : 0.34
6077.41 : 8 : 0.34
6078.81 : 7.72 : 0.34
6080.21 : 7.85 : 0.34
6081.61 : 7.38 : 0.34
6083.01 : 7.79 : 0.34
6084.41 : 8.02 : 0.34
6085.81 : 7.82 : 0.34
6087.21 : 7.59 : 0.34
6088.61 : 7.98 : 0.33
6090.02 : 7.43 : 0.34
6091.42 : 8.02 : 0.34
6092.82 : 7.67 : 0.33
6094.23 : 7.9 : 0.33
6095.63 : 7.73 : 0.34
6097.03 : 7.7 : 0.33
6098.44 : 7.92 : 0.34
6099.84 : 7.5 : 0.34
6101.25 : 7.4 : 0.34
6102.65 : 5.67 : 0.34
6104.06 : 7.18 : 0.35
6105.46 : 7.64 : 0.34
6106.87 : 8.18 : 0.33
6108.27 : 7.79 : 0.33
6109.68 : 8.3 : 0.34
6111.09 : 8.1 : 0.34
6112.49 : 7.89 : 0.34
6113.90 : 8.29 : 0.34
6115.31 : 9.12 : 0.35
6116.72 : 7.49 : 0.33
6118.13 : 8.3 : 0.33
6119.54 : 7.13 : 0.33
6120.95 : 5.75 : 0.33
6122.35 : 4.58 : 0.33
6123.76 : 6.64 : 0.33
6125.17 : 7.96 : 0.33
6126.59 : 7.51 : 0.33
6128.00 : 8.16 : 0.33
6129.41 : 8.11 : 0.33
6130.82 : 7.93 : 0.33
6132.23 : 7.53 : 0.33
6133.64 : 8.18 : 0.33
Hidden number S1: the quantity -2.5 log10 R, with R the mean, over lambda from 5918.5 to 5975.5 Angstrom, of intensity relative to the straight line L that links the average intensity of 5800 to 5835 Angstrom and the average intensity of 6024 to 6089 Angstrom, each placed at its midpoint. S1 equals 0.10 mag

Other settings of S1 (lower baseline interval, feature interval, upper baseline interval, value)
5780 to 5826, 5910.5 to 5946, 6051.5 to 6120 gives 0.11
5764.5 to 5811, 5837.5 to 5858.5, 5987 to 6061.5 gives 0.04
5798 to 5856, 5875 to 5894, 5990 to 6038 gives 0.47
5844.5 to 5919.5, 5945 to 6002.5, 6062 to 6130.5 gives -0.09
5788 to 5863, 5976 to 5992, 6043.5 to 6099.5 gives 0.07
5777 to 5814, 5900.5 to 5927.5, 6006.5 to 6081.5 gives 0.16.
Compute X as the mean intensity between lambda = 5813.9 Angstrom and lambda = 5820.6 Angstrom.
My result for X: 7.64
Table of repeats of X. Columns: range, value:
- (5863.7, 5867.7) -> 6.46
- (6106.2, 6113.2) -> 8.06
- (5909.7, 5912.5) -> 6.76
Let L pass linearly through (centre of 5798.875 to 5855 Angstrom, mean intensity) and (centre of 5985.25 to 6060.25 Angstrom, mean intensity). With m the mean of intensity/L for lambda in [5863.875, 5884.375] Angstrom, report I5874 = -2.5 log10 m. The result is 0.17 mag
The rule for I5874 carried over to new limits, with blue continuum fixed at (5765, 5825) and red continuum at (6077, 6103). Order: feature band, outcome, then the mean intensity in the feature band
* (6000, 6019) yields 0.023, 7.44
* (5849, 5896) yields 0.273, 5.84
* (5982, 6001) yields 0.031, 7.38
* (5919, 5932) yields 0.126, 6.72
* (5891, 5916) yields 0.385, 5.28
